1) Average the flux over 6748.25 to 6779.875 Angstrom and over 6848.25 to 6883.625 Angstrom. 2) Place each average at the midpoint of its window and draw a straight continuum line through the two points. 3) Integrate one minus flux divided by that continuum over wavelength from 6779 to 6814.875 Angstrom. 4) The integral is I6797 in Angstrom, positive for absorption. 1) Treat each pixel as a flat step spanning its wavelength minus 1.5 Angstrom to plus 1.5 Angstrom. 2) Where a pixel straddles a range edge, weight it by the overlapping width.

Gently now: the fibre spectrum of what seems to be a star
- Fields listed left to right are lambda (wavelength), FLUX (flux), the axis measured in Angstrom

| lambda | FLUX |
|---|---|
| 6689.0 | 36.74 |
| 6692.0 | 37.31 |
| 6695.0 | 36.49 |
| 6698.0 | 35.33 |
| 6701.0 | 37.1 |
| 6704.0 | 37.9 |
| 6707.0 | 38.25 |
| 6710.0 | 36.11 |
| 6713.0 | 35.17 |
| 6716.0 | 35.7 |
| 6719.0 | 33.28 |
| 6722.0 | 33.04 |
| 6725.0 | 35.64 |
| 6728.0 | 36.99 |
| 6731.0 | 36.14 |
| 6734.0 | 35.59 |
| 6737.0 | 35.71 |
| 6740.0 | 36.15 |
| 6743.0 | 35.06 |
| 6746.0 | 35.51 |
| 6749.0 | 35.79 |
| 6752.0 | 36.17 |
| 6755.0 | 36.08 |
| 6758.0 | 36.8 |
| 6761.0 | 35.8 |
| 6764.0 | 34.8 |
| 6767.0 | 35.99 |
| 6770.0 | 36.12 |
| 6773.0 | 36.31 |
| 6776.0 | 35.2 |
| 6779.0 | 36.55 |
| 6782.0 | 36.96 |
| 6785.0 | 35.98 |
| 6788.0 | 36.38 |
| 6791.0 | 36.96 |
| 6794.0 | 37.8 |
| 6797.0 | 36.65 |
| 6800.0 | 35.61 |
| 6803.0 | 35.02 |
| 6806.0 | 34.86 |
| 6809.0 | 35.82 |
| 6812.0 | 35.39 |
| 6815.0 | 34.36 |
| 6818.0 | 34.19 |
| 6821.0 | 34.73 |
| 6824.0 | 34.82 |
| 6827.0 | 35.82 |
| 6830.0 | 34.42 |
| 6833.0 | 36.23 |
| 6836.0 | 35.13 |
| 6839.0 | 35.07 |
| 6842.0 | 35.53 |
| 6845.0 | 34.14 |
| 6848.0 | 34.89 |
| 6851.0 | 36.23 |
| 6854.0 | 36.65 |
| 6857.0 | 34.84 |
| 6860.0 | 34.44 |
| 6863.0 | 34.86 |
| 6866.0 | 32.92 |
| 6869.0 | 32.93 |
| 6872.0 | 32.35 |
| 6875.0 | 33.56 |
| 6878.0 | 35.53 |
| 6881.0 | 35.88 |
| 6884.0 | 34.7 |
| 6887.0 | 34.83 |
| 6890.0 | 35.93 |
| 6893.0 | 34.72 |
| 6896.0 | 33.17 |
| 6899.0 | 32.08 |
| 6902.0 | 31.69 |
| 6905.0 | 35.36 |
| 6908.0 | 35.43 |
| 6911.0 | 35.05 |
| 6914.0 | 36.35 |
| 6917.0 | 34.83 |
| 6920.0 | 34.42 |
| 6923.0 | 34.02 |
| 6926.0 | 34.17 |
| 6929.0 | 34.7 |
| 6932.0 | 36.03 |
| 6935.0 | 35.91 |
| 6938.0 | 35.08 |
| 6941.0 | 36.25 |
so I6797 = -0.6 Angstrom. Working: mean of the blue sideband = 36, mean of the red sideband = 34.6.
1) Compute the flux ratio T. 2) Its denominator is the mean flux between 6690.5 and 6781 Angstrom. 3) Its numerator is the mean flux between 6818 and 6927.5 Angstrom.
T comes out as 1.0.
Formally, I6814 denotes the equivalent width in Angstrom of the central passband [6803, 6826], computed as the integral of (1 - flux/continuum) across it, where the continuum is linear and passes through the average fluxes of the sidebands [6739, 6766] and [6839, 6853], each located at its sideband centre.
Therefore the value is 0.3 Angstrom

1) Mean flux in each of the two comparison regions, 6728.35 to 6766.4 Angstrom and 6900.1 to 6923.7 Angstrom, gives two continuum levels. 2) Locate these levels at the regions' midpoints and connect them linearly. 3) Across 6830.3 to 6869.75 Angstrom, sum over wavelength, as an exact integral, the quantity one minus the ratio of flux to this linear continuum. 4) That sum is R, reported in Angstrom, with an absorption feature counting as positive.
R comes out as 0.2 Angstrom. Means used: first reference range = 35.8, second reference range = 34.6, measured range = 34.9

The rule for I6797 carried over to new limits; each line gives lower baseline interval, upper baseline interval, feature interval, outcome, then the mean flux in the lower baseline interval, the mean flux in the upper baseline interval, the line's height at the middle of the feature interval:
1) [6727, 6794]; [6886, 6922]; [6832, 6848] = 0.0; 36.1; 34.5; 35.2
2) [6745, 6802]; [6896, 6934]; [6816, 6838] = 0.3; 36.2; 34.5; 35.5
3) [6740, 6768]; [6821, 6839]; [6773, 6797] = -0.7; 35.8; 35.2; 35.6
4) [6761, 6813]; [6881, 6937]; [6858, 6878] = 0.8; 36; 34.7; 35.1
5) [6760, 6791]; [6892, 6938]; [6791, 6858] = 0.2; 36.1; 34.5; 35.5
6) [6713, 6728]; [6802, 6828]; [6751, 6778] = -0.8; 34.7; 35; 34.9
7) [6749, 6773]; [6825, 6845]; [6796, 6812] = 0.0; 36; 35.3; 35.6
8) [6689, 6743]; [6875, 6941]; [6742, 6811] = -0.8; 36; 34.8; 35.6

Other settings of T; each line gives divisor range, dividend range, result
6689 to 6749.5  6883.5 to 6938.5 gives 0.96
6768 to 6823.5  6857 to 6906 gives 0.95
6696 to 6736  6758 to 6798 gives 1.01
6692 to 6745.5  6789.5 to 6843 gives 0.99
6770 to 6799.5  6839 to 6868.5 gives 0.96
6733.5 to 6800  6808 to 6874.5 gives 0.96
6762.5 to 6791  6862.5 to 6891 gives 0.95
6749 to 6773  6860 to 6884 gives 0.95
